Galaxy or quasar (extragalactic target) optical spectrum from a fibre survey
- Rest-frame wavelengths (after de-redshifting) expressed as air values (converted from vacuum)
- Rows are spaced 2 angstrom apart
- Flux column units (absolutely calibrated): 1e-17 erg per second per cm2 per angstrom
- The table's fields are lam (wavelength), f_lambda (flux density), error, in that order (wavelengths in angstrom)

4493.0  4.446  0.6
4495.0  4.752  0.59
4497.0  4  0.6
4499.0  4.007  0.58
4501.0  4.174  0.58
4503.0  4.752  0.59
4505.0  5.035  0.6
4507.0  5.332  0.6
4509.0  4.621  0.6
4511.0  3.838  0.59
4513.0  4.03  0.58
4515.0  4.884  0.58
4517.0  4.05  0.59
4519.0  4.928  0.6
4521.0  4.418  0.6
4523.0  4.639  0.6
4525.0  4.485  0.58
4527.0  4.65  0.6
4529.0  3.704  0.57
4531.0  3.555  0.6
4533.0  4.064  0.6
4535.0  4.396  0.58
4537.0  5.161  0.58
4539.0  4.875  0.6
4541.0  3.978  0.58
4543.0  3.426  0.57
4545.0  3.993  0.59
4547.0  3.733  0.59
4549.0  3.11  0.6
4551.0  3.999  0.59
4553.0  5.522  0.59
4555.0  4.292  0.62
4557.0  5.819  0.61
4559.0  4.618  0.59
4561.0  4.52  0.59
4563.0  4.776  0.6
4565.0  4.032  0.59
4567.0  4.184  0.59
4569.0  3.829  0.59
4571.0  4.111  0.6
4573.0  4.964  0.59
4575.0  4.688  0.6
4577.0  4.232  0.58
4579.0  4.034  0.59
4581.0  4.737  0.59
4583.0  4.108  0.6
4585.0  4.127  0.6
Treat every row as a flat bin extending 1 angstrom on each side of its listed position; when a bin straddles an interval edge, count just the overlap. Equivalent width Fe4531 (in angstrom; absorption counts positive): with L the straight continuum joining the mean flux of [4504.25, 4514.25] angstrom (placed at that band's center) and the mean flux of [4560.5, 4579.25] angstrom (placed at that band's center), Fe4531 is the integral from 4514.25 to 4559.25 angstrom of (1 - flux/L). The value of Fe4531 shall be 1.13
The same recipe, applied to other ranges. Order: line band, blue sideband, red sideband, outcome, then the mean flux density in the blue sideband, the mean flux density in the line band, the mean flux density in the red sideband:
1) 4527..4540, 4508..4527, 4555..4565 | 0.7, 4.44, 4.32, 4.78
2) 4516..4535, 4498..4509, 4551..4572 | 1.4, 4.66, 4.28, 4.54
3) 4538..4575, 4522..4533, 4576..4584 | -0.8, 4.19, 4.33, 4.28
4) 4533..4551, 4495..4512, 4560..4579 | 1.4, 4.49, 4.08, 4.35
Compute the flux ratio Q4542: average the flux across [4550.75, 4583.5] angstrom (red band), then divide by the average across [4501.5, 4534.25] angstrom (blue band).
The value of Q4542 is 1.02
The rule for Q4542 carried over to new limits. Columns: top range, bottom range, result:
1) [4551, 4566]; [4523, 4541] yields 1.09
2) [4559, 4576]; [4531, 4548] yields 1.06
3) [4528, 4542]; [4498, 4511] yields 0.93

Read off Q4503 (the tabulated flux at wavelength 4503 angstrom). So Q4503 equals 4.752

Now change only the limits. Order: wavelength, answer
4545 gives 3.993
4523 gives 4.639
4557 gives 5.819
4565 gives 4.032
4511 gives 3.838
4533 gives 4.064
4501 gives 4.174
